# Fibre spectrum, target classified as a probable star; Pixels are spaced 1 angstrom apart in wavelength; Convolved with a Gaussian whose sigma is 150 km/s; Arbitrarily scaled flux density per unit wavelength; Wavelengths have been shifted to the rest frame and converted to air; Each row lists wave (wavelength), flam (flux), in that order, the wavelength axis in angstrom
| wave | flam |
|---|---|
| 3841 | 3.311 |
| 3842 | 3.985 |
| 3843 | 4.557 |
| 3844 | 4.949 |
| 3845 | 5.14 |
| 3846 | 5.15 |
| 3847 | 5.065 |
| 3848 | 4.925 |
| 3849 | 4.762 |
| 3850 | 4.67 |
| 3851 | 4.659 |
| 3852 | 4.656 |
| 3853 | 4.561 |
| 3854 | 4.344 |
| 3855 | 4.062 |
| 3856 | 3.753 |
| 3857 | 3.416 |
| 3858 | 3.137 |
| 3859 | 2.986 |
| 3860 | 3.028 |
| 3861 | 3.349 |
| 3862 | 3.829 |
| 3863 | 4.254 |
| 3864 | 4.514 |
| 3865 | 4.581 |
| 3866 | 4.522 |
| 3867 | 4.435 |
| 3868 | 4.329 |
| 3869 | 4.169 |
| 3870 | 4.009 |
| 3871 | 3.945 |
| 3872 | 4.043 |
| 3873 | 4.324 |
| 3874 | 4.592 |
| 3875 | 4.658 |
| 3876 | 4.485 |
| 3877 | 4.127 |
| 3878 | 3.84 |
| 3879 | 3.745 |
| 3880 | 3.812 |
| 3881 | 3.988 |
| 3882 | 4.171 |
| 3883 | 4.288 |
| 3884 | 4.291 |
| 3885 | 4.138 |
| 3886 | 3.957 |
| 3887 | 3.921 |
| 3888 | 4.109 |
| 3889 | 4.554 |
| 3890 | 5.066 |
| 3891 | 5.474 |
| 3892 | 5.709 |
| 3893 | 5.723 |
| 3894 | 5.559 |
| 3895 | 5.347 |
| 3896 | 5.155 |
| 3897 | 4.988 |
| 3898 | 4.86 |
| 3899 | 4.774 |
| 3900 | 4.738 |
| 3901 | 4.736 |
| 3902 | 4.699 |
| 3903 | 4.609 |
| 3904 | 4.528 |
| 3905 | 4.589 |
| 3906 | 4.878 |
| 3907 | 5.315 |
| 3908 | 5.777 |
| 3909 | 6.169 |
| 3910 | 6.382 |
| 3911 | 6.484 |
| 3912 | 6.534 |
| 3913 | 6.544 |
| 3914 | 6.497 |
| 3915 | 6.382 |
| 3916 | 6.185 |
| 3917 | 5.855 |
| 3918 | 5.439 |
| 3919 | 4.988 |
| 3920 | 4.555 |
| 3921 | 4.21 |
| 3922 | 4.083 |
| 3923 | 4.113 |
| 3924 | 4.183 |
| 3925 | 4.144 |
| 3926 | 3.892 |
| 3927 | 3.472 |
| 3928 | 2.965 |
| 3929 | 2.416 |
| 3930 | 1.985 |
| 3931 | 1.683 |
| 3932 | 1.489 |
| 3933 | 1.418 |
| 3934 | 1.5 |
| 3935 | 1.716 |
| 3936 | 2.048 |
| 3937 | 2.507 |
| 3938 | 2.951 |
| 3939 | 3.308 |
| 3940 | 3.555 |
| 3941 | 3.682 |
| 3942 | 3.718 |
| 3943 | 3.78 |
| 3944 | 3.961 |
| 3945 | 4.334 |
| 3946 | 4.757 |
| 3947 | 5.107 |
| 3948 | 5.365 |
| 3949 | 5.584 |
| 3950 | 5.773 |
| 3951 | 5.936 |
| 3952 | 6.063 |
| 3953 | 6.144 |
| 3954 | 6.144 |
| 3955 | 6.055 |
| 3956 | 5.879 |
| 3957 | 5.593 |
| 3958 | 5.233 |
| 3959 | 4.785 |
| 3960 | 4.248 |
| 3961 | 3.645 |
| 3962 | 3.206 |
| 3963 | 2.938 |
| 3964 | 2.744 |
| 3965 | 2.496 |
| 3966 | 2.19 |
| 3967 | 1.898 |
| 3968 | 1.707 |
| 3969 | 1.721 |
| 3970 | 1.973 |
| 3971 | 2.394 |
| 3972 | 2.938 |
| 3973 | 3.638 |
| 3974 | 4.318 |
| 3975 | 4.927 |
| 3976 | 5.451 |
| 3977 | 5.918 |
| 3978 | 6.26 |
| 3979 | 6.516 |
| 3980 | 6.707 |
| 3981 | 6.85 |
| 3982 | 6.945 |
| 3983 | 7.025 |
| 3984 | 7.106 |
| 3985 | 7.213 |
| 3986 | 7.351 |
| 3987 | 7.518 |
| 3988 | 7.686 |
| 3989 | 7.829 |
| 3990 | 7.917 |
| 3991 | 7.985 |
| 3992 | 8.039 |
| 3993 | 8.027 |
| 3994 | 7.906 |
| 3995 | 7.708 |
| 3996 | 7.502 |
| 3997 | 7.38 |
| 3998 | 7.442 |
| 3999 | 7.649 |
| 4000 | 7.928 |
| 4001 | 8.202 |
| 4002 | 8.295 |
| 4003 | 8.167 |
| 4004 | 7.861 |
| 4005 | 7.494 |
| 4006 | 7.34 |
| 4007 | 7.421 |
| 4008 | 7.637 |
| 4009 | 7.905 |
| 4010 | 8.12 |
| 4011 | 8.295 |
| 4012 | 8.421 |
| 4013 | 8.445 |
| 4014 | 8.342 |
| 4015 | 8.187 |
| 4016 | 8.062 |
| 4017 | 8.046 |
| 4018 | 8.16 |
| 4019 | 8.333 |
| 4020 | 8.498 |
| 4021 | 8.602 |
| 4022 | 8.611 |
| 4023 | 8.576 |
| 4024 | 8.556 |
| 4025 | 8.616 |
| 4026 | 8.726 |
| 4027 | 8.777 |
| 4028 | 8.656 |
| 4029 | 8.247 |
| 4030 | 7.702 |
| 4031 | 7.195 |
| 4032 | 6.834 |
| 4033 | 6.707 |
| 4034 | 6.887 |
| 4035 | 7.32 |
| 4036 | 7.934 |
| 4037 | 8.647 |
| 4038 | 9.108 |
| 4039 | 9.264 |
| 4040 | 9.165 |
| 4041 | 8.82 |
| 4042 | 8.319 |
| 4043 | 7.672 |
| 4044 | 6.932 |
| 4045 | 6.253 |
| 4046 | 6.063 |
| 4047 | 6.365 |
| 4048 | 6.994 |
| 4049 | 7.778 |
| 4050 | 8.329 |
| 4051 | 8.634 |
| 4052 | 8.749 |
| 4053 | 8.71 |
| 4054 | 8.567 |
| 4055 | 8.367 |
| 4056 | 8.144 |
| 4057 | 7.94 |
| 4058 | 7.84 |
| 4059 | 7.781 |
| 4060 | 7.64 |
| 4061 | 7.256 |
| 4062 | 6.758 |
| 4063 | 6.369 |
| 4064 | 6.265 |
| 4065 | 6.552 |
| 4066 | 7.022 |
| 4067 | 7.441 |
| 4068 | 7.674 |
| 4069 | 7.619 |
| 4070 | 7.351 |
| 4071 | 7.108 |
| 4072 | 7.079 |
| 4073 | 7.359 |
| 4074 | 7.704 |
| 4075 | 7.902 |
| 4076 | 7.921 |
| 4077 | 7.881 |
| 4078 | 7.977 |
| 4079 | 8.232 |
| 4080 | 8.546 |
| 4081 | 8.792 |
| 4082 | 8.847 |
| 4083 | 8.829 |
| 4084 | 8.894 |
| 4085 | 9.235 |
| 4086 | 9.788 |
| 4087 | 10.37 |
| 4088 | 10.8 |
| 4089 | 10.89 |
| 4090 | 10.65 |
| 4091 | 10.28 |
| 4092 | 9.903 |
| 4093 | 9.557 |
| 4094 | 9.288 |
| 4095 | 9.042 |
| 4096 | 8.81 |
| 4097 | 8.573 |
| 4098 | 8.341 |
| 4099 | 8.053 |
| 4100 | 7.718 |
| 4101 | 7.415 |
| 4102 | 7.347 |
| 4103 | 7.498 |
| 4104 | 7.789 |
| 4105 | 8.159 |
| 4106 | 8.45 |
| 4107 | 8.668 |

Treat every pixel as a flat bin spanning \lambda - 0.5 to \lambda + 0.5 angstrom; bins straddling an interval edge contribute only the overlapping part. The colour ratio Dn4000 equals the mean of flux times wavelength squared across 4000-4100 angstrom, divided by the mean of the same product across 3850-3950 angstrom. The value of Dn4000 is 2.0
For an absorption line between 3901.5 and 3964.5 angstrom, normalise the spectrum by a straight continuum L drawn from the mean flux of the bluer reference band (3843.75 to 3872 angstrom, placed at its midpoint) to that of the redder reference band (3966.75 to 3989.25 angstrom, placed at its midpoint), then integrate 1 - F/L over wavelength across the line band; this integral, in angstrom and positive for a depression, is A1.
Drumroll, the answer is 6.1 angstrom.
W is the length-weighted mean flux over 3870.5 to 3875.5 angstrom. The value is 4.31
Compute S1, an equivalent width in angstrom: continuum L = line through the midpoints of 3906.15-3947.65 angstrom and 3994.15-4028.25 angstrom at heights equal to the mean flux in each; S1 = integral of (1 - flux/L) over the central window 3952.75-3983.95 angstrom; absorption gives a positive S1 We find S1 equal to 8.2 angstrom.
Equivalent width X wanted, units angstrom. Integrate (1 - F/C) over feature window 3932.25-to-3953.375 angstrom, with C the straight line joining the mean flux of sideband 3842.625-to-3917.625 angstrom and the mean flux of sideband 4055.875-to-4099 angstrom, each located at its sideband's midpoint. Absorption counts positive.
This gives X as 7.08 angstrom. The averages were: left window 4.7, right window 8.33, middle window 3.92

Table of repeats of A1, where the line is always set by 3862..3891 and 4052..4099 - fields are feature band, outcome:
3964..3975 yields 6.3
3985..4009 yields -3.6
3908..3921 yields -2.3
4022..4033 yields -1.2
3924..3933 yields 4.3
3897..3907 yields 0.1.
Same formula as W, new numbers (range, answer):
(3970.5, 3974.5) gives 3.32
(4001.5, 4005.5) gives 7.95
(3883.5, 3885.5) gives 4.21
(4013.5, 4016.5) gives 8.2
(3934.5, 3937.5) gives 2.09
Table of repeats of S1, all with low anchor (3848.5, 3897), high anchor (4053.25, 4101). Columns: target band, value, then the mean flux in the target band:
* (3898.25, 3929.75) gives 1.0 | 4.95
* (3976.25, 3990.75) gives -1.3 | 7.05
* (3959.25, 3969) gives 5.3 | 2.78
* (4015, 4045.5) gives -3.0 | 8.11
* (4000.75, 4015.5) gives -2.2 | 8.01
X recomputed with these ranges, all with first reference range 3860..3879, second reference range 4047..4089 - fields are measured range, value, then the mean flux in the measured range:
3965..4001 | 2.7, 5.97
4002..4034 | -4.6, 8.07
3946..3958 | 0.1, 5.72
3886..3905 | -0.8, 4.89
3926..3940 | 7.9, 2.37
